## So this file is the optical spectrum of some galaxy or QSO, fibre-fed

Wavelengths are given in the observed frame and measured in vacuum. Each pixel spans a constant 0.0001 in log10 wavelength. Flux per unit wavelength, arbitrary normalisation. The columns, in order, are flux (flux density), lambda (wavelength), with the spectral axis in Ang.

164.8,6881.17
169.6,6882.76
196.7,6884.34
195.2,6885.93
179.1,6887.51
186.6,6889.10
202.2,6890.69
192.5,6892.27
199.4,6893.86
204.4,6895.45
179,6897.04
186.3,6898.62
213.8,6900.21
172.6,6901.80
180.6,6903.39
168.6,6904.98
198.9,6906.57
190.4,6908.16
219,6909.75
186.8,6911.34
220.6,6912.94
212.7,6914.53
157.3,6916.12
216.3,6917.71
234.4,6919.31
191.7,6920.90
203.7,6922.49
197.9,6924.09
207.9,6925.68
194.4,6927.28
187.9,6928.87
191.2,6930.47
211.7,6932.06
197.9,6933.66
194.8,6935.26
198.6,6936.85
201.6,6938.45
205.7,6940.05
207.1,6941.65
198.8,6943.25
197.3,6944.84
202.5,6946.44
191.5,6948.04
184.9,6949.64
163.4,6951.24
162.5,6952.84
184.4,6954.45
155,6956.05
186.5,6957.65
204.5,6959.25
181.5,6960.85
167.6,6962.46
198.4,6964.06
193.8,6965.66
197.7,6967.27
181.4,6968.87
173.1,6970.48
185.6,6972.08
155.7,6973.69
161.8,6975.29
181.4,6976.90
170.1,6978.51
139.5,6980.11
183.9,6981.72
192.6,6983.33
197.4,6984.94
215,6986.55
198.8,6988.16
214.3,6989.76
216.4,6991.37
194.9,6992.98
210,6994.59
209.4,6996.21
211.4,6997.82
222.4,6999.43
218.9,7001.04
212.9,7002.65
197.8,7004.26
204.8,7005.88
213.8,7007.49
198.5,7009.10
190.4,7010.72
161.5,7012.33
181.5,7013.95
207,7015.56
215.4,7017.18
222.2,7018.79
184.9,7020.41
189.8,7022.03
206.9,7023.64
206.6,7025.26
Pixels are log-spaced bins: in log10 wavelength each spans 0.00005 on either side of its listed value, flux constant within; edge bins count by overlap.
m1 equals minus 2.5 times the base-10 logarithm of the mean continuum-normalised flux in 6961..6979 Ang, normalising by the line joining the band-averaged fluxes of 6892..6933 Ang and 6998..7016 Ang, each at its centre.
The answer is 0.12 mag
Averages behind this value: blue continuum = 197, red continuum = 201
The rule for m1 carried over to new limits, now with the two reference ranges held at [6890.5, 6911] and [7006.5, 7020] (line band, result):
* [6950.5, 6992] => 0.08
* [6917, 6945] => -0.04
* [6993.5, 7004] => -0.08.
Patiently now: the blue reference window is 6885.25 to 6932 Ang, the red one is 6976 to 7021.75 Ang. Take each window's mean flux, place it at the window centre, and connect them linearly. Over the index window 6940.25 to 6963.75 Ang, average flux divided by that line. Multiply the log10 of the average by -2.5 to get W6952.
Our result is 0.07 mag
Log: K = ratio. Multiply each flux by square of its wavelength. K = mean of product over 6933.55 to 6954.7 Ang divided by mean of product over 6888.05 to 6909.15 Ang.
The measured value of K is 1.02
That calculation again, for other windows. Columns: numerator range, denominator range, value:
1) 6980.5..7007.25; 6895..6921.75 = 1.07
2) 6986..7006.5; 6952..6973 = 1.16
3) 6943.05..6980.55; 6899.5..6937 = 0.92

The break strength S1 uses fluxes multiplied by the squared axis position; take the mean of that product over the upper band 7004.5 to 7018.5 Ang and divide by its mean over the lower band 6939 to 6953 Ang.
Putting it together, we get 1.05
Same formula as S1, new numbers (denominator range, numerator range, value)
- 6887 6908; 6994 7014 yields 1.10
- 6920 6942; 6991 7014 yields 1.04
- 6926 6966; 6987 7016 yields 1.09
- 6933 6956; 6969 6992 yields 0.98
